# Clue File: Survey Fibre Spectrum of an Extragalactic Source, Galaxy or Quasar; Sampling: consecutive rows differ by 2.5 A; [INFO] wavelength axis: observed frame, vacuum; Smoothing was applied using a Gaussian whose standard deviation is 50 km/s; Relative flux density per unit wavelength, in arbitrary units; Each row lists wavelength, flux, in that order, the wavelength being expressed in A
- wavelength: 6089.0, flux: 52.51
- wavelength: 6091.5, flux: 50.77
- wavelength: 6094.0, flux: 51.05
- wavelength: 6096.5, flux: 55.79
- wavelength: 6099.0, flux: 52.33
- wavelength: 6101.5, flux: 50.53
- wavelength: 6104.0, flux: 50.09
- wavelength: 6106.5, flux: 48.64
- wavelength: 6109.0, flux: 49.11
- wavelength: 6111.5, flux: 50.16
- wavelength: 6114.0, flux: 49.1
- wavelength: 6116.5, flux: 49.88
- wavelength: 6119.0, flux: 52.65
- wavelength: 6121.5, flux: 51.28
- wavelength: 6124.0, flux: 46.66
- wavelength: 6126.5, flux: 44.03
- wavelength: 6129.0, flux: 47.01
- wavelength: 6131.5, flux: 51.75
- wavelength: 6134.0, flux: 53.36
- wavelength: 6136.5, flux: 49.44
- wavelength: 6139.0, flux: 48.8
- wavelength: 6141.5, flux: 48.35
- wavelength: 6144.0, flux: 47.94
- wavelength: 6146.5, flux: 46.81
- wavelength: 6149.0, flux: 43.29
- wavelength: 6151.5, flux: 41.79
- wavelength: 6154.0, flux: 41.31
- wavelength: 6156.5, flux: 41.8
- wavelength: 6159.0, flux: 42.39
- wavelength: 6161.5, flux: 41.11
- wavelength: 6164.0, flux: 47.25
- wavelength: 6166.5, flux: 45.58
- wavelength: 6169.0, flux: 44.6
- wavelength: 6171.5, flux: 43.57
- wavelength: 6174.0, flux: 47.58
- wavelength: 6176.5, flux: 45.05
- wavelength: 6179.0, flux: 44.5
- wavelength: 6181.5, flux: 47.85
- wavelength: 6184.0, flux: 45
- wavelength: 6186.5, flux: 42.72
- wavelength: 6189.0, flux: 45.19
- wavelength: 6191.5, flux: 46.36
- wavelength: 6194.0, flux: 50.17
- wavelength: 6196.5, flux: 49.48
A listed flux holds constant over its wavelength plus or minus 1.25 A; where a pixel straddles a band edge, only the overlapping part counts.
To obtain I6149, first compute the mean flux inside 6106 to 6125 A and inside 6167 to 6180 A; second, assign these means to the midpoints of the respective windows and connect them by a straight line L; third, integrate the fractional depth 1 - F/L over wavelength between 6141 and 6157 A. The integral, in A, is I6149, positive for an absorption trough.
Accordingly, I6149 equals 0.9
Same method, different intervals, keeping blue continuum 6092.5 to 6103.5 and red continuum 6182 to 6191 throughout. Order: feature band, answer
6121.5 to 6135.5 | 0.2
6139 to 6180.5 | 2.0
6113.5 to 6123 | 0.0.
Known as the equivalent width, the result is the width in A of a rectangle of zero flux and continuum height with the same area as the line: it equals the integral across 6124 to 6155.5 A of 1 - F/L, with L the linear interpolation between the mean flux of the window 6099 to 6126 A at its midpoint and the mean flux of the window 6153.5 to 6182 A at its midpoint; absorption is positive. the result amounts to 0.1 A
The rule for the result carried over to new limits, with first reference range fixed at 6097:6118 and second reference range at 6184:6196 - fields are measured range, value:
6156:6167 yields 0.9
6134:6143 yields -0.1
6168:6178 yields 0.4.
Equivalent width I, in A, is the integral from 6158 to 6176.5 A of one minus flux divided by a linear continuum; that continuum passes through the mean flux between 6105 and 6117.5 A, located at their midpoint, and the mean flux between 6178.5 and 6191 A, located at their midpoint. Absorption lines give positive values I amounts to 0.6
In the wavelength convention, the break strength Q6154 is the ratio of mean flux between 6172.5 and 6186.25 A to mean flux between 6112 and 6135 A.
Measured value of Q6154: 0.92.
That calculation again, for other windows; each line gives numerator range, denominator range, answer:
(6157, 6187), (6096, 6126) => 0.89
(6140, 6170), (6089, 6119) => 0.87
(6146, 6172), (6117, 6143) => 0.88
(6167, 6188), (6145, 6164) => 1.05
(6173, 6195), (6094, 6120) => 0.90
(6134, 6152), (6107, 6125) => 0.95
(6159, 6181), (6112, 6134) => 0.91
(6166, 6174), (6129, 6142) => 0.90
